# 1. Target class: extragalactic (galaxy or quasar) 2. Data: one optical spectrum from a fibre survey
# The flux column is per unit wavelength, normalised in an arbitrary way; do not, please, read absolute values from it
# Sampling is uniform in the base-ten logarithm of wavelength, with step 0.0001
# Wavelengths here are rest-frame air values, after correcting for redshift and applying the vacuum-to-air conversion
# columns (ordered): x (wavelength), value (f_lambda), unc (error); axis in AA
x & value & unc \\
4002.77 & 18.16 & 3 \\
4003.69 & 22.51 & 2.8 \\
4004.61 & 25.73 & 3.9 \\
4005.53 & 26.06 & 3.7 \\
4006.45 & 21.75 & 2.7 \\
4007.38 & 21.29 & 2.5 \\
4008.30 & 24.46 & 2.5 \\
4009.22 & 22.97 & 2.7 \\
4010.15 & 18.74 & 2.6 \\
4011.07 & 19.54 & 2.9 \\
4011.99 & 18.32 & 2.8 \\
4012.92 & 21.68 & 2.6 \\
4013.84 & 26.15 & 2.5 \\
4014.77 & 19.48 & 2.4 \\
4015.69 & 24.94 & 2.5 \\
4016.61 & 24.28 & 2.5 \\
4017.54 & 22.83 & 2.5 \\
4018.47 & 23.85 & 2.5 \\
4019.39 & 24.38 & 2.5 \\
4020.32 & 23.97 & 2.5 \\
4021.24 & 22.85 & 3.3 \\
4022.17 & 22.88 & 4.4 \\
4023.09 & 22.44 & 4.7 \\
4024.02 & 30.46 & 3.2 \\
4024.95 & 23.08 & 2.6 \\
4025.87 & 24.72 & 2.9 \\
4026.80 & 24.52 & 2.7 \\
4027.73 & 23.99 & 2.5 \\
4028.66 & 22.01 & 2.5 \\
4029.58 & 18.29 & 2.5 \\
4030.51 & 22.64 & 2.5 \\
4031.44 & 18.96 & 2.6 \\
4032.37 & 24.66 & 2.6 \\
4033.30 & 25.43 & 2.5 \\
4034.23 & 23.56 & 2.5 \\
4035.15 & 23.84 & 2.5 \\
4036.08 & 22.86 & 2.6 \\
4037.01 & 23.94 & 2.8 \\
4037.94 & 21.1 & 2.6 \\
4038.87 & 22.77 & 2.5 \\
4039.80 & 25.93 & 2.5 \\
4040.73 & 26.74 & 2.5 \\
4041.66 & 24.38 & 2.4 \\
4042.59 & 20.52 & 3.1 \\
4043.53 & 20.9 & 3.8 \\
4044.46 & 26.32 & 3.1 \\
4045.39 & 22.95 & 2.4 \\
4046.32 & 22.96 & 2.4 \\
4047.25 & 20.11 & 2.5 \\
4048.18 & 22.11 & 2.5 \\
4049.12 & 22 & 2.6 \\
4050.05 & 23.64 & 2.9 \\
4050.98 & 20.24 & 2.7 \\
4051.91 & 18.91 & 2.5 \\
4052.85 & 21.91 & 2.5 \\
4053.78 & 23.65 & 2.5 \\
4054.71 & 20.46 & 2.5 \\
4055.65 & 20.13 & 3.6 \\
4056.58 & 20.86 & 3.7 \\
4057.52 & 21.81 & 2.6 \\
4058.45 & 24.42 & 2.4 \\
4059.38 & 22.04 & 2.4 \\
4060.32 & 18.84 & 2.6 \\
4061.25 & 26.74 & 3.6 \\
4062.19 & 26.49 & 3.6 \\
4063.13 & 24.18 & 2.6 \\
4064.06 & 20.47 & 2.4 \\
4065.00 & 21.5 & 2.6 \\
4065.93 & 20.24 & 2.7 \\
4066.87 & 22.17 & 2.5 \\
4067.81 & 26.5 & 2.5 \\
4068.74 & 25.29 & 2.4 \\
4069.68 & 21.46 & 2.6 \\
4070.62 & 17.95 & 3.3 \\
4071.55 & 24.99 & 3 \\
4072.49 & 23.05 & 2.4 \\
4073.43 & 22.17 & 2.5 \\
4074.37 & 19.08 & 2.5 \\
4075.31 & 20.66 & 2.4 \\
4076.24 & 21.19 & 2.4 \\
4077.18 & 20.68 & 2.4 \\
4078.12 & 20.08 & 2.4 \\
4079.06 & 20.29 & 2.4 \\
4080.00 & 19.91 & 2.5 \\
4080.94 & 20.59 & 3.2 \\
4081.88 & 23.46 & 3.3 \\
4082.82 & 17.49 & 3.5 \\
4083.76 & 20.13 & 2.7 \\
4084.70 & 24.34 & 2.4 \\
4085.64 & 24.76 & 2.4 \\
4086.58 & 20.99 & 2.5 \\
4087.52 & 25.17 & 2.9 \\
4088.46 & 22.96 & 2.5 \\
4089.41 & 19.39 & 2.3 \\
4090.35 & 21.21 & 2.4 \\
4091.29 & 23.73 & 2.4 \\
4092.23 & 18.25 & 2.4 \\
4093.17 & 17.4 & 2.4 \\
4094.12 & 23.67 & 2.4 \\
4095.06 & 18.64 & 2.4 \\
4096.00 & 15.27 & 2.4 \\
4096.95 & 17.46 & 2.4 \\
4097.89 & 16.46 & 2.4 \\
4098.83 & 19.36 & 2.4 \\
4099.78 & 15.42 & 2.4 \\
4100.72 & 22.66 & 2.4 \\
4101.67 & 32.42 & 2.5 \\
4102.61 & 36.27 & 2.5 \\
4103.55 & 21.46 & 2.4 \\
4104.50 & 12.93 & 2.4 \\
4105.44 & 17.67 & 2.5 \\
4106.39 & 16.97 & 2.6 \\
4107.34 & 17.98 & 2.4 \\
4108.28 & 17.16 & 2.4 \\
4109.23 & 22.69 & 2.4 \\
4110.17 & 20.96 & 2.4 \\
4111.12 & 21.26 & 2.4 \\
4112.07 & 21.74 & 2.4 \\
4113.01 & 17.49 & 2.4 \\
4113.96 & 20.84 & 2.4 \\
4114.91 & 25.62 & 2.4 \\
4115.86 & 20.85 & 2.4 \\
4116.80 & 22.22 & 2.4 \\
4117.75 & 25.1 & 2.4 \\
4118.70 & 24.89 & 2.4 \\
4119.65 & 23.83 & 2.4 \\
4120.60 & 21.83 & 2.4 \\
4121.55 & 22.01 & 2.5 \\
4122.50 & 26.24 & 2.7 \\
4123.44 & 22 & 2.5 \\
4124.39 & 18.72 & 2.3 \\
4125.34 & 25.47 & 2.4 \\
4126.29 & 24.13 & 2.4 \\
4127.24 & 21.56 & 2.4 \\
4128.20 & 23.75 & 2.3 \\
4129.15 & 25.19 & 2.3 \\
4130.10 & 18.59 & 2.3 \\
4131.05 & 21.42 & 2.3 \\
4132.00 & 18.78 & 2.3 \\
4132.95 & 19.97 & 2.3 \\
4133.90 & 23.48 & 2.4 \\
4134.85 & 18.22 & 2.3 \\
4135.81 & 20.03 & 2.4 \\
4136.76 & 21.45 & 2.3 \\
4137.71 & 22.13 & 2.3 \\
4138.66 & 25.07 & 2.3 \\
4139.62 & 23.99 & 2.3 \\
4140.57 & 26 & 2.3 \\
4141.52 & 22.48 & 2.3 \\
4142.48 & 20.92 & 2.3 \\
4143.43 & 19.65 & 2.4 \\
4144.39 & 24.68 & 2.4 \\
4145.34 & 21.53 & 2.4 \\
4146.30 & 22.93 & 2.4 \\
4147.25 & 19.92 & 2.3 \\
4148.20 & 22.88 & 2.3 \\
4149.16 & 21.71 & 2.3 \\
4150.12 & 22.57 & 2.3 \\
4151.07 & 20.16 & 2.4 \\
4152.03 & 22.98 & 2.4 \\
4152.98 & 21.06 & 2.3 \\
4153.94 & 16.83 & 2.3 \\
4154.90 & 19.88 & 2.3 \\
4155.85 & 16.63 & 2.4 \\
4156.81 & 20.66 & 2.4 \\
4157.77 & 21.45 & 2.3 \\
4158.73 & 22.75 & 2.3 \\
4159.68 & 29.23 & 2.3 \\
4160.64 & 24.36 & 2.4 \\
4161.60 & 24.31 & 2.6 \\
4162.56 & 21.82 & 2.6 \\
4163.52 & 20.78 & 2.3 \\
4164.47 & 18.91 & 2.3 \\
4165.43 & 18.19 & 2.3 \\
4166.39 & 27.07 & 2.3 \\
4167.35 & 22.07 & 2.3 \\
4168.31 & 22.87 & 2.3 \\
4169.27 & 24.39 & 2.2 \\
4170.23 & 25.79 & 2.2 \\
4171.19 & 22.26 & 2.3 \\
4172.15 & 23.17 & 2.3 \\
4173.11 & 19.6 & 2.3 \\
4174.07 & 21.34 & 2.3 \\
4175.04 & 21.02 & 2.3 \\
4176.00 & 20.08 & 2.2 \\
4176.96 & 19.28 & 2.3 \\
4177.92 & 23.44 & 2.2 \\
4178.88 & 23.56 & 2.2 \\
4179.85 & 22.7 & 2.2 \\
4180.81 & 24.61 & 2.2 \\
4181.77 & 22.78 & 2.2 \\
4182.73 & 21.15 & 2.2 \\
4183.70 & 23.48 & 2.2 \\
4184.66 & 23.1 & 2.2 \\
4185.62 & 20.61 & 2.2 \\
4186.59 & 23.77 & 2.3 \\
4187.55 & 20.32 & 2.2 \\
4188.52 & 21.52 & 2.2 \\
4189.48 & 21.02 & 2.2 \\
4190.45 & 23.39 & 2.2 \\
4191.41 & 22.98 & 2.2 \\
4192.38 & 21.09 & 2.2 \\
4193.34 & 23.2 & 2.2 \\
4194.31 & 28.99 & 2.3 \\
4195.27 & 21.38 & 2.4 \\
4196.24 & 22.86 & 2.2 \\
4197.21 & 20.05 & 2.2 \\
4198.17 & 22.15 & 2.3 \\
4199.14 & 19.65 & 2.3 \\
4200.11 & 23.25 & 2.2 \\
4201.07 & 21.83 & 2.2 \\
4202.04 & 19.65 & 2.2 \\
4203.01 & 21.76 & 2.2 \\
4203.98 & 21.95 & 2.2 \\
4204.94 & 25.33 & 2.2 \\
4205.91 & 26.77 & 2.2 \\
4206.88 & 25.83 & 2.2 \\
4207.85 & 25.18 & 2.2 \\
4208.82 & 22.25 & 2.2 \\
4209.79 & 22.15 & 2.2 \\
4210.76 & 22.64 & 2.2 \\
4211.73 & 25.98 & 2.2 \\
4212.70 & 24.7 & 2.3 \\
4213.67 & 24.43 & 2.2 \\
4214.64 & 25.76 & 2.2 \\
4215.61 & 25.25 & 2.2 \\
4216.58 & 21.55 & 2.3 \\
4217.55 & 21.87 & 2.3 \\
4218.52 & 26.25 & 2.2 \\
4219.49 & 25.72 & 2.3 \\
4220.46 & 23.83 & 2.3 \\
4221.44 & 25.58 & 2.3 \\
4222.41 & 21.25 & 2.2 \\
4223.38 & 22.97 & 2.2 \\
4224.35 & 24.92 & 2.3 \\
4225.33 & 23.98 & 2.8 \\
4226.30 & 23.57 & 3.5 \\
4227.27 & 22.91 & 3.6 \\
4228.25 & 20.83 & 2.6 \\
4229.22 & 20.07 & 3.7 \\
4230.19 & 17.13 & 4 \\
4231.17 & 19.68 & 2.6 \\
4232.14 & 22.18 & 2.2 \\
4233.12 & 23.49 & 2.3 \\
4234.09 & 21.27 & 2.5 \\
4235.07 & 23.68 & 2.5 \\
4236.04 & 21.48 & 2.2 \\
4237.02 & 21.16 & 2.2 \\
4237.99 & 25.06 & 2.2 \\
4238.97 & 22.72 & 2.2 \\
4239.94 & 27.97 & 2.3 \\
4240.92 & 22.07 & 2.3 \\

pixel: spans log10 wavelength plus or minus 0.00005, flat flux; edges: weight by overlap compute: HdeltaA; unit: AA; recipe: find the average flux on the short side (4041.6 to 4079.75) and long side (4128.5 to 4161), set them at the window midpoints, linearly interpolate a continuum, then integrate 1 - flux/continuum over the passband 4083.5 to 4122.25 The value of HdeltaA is 1.05 AA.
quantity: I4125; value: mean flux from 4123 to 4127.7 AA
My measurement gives 22.4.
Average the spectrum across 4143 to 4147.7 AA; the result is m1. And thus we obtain 21.8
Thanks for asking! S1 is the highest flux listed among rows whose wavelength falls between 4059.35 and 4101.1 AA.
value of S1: 26.74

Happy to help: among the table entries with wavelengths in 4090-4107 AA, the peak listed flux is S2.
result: 36.27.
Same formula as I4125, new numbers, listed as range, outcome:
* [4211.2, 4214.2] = 25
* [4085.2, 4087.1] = 22.9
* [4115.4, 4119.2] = 23.3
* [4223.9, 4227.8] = 23.8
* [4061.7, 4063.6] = 25.3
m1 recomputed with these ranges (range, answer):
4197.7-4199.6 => 20.9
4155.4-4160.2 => 22.2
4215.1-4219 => 23.8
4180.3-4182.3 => 23.7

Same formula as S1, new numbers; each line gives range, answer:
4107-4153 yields 26.24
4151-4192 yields 29.23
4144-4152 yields 24.68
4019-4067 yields 30.46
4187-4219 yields 28.99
